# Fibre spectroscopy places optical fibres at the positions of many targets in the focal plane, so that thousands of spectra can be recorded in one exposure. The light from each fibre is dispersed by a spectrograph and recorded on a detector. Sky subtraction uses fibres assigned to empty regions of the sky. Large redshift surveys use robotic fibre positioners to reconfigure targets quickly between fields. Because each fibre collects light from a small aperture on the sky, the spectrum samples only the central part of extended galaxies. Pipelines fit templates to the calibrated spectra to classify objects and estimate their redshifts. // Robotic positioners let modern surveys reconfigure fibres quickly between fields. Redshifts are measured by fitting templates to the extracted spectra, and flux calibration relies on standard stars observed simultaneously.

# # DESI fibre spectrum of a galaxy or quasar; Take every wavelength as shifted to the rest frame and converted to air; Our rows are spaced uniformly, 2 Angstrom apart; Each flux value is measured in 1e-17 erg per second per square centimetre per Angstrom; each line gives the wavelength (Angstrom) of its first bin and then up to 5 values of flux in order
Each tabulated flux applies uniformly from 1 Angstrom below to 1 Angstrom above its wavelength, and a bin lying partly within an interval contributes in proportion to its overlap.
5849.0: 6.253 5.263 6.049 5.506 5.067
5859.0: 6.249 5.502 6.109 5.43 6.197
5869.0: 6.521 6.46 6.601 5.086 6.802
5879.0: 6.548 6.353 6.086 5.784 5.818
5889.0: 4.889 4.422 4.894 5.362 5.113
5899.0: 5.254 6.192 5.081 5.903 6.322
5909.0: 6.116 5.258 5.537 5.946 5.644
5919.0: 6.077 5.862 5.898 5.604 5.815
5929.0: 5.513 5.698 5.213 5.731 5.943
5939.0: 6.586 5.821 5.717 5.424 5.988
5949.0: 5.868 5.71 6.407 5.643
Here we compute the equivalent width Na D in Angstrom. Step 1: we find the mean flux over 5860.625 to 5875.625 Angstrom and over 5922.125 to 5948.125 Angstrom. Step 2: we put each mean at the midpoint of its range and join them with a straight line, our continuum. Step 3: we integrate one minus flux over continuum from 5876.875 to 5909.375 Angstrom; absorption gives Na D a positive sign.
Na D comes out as 1.47 Angstrom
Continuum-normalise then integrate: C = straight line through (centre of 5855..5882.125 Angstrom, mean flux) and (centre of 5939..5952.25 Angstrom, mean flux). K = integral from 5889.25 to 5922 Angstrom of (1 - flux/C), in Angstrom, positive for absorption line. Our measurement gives 2.2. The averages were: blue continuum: 6.05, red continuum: 5.83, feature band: 5.55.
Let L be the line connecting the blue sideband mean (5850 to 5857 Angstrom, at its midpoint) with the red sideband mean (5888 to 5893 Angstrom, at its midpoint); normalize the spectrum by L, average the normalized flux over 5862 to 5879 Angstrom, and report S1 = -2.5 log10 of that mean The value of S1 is -0.20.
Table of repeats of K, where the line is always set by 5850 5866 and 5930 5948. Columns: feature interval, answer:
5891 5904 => 1.1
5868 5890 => -1.6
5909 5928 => 0.0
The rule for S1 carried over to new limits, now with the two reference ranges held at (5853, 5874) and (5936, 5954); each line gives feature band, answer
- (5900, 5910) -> 0.006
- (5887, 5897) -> 0.189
